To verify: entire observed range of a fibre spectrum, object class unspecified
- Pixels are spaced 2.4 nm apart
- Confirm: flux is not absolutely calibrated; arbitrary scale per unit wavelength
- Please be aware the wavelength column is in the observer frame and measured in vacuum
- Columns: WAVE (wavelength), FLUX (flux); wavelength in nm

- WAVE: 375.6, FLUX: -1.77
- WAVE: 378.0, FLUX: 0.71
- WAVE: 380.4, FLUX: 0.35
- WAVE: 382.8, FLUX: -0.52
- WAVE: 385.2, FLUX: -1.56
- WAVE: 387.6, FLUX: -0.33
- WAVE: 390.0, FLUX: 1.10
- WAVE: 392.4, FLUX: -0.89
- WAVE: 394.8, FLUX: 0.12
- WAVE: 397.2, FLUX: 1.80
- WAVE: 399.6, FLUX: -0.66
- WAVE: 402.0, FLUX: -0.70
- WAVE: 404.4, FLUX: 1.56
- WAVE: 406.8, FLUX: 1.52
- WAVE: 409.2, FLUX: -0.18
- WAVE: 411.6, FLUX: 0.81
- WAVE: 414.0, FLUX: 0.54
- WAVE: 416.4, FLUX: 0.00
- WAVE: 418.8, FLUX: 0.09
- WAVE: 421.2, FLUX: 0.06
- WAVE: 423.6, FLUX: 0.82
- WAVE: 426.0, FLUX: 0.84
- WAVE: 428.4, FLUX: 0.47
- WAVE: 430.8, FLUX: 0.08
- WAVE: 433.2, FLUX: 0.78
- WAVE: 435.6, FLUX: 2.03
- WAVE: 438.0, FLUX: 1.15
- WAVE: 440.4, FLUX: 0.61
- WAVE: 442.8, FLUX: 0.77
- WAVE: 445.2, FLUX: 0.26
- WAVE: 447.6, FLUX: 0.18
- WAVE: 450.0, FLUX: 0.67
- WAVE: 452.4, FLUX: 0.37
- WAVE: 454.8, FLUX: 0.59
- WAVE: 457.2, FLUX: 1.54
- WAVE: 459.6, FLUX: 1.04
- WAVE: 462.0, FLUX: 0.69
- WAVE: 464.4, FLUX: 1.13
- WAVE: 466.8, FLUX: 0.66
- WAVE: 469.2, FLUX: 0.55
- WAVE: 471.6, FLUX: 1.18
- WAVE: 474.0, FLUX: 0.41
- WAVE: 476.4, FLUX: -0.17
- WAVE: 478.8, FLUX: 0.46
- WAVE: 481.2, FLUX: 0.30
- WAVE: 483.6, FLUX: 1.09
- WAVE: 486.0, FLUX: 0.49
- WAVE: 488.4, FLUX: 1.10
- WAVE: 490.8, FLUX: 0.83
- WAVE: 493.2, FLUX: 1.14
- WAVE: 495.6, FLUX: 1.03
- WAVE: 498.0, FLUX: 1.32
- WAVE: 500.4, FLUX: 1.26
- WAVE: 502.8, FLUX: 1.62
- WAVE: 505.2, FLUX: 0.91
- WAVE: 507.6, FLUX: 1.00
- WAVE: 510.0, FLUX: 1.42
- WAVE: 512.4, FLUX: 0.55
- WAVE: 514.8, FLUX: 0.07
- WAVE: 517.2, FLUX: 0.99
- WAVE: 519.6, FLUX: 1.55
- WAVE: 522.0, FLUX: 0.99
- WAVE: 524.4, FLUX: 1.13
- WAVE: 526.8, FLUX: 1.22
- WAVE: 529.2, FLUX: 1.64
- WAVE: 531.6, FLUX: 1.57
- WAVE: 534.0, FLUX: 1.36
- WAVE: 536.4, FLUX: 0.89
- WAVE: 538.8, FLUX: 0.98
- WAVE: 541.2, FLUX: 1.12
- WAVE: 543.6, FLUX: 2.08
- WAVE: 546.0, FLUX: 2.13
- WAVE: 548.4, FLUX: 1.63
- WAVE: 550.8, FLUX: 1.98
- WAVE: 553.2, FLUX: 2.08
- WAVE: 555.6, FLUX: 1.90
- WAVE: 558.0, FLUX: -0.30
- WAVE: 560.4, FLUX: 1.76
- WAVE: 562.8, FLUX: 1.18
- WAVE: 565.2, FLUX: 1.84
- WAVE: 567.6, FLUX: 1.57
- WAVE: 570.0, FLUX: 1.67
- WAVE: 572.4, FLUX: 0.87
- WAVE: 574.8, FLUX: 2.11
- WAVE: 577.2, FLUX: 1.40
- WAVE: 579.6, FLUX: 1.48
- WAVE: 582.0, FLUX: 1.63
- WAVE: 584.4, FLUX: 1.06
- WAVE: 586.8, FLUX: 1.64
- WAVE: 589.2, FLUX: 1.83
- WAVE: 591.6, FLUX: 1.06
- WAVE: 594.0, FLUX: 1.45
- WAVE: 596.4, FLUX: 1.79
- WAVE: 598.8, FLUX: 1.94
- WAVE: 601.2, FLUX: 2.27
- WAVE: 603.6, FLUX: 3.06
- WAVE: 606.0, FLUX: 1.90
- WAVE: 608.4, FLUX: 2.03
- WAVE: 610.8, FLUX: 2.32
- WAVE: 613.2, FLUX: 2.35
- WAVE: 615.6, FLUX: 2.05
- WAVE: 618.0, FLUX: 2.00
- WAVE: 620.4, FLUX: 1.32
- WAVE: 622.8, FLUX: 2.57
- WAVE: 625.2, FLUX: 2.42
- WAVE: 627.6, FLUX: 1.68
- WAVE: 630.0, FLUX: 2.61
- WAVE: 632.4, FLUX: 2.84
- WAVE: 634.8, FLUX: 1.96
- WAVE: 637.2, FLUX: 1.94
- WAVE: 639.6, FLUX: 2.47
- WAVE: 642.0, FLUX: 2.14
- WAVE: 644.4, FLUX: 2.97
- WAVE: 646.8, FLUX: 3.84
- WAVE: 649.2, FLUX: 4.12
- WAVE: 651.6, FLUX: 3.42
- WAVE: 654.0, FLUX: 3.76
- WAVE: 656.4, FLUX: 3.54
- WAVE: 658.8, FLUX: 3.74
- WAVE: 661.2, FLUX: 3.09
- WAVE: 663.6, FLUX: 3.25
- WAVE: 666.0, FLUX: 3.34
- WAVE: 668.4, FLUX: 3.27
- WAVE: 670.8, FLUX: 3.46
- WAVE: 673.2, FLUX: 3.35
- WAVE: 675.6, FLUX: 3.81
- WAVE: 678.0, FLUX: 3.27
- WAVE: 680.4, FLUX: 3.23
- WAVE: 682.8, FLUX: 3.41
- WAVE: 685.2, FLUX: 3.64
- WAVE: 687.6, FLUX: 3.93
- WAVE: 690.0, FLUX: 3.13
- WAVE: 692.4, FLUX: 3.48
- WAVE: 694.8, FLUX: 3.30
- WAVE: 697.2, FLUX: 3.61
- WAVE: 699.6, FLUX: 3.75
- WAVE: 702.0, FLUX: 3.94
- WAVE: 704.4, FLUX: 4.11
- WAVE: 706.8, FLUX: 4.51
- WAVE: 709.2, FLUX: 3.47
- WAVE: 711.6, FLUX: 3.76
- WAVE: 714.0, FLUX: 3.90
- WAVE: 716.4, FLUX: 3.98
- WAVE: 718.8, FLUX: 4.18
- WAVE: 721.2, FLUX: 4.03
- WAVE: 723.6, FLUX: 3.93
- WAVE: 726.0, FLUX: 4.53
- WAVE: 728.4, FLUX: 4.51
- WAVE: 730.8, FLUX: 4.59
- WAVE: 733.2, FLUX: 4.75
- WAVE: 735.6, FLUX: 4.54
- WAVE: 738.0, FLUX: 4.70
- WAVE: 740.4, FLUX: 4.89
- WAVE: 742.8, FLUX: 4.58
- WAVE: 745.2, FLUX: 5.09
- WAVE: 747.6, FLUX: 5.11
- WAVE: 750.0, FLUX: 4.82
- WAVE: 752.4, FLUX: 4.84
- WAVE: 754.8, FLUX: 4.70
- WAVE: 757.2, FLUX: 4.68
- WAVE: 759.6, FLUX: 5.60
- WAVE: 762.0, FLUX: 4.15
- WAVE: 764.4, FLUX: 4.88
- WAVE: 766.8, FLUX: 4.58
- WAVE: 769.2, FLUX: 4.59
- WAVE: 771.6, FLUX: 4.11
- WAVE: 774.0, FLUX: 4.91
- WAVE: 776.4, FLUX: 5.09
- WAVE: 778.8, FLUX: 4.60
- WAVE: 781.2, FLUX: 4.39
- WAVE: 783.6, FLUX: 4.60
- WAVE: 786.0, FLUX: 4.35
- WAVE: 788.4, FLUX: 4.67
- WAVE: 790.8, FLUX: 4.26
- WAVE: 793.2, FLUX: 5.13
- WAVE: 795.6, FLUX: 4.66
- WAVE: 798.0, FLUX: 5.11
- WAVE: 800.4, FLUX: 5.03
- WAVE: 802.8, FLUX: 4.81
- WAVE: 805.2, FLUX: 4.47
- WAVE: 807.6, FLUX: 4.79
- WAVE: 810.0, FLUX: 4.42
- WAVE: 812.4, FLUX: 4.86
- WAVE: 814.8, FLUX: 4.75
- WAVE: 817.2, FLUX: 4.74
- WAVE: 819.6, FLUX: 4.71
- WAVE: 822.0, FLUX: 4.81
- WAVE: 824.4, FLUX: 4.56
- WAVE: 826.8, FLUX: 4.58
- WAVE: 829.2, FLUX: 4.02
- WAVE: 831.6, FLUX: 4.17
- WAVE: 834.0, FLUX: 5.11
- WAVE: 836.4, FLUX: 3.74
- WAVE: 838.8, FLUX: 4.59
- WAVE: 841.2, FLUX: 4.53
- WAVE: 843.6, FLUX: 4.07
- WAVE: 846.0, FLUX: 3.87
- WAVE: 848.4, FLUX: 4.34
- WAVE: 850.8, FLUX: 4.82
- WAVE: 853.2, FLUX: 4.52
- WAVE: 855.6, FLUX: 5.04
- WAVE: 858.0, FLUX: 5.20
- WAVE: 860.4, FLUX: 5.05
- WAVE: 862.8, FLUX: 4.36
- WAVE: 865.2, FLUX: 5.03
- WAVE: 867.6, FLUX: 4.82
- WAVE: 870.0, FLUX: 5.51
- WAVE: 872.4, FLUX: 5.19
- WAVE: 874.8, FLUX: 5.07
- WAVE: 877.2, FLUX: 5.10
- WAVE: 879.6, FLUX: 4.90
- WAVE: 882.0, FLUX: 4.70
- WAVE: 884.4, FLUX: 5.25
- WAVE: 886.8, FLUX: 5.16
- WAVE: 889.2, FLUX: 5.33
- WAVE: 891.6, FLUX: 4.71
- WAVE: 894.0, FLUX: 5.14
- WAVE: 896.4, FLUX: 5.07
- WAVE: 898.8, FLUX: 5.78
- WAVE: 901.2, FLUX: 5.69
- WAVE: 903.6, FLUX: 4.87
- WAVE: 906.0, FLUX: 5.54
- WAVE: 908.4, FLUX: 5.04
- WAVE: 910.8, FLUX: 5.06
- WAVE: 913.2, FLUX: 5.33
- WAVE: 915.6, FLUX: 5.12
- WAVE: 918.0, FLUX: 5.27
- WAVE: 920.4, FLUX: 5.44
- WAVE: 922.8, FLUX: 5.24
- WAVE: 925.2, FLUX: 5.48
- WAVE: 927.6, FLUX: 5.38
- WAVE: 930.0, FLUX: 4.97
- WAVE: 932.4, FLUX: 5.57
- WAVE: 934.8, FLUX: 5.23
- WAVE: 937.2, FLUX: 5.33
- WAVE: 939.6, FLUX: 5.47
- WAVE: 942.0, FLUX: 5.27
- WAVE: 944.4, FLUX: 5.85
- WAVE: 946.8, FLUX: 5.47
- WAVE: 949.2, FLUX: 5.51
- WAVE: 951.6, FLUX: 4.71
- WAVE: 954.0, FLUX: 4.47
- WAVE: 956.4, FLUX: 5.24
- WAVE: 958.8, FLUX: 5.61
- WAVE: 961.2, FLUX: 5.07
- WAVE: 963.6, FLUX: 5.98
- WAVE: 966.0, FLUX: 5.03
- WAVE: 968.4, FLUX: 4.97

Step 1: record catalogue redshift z 0.617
